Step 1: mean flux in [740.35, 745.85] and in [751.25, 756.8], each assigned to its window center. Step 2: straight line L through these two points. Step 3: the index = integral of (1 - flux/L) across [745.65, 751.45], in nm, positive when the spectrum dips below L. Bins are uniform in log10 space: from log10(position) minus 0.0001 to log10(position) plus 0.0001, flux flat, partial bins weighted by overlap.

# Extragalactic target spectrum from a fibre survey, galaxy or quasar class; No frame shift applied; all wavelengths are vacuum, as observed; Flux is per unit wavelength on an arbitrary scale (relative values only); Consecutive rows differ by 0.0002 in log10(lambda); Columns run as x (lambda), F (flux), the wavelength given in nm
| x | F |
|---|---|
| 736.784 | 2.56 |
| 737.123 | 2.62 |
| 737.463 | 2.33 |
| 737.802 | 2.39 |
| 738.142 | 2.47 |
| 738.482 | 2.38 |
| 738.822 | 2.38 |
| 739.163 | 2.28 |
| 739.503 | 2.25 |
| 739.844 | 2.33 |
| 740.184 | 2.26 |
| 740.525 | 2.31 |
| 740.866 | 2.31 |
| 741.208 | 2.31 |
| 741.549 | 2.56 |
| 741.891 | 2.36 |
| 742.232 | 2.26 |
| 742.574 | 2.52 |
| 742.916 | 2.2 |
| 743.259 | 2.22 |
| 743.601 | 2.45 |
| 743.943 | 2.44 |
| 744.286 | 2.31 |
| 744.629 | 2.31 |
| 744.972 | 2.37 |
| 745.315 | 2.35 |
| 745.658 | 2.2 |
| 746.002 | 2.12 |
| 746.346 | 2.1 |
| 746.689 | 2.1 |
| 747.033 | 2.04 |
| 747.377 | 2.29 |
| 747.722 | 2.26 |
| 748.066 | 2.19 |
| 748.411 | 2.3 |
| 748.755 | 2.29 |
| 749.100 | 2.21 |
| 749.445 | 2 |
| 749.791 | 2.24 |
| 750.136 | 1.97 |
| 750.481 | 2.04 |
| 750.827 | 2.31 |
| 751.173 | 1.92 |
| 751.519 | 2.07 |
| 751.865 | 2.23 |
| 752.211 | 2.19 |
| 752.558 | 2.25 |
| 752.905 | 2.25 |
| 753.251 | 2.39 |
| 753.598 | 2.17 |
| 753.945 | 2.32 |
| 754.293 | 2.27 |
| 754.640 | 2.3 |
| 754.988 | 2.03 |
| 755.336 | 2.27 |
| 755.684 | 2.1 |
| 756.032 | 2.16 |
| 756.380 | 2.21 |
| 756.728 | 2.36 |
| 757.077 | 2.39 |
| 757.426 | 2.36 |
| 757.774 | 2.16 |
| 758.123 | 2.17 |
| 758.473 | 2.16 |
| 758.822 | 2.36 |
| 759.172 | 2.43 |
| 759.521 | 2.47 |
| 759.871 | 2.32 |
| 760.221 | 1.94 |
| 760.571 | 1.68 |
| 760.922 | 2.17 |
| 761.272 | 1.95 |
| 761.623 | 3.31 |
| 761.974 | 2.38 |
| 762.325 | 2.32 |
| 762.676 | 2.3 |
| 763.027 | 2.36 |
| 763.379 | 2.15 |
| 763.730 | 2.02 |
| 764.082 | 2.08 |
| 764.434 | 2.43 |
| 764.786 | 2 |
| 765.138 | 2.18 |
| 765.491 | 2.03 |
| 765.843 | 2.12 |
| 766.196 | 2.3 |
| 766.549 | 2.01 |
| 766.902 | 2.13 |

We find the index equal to 0.33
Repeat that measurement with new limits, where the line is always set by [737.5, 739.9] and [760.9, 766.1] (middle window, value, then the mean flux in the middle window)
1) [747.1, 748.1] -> 0.04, 2.23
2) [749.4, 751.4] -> 0.19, 2.08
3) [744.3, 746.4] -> 0.07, 2.25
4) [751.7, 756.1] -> 0.13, 2.23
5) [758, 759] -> 0.02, 2.23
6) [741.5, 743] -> -0.02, 2.38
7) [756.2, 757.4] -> -0.02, 2.32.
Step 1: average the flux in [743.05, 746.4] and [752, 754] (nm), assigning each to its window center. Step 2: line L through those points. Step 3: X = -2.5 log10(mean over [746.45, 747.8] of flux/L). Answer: 0.06 mag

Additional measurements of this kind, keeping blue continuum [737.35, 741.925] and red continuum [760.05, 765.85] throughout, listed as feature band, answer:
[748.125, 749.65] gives 0.05 mag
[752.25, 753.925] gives 0.00 mag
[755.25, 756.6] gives 0.03 mag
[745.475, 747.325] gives 0.09 mag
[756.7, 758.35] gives -0.02 mag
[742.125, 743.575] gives 0.01 mag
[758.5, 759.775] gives -0.07 mag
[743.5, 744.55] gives -0.03 mag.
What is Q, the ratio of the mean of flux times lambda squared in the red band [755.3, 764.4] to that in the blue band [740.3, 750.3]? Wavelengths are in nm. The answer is 1.04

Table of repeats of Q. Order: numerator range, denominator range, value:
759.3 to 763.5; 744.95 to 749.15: 1.07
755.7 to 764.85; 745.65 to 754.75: 1.06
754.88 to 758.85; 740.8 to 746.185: 0.99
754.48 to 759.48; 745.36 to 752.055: 1.07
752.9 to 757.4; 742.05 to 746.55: 1.01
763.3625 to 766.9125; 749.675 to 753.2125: 1.03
